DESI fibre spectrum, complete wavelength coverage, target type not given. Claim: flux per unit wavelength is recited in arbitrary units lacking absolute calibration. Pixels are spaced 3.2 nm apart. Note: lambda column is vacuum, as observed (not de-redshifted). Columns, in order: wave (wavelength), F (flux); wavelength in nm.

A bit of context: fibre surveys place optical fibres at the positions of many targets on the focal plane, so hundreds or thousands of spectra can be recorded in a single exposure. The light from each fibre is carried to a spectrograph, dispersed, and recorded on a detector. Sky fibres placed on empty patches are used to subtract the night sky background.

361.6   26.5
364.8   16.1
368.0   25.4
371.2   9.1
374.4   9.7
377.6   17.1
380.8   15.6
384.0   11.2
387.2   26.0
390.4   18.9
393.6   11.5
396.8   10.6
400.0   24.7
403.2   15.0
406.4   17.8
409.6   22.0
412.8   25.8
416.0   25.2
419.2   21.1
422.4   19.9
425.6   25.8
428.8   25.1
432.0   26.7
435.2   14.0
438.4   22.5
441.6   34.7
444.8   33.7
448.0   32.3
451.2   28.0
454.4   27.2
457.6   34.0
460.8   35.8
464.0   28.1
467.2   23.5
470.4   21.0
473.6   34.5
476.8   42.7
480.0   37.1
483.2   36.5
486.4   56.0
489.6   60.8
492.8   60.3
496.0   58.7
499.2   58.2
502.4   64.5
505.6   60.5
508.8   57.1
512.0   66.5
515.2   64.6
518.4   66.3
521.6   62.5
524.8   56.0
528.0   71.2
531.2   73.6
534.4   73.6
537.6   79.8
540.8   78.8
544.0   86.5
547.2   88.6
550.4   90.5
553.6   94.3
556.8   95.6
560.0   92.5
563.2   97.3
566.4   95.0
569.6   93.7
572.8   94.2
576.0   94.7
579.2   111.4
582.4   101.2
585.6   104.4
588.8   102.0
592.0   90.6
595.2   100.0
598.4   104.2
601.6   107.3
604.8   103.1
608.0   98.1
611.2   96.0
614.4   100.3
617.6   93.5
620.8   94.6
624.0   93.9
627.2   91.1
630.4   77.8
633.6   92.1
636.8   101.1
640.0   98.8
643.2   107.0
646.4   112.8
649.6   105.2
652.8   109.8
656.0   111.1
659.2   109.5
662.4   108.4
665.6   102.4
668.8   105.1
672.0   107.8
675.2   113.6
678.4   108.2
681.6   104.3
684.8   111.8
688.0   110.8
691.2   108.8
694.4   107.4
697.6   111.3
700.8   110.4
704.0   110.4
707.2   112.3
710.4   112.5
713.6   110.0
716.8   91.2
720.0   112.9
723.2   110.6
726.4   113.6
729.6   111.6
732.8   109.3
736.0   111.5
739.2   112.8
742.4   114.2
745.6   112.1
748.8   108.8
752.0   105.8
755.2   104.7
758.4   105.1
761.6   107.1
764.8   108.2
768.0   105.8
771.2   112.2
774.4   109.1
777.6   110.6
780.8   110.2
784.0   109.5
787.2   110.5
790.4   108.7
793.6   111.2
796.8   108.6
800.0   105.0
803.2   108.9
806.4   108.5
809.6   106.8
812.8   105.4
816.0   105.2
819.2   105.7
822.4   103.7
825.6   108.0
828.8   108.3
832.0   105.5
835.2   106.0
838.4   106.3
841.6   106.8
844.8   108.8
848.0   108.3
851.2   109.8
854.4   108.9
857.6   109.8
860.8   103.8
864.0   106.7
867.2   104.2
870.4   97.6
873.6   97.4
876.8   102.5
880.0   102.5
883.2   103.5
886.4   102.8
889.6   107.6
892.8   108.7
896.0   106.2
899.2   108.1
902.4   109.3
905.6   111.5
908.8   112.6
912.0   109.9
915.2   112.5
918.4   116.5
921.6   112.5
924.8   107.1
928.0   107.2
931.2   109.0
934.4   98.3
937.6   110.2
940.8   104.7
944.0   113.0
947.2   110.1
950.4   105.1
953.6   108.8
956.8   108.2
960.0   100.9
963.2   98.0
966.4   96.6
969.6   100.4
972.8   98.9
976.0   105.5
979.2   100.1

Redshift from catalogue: 0.217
